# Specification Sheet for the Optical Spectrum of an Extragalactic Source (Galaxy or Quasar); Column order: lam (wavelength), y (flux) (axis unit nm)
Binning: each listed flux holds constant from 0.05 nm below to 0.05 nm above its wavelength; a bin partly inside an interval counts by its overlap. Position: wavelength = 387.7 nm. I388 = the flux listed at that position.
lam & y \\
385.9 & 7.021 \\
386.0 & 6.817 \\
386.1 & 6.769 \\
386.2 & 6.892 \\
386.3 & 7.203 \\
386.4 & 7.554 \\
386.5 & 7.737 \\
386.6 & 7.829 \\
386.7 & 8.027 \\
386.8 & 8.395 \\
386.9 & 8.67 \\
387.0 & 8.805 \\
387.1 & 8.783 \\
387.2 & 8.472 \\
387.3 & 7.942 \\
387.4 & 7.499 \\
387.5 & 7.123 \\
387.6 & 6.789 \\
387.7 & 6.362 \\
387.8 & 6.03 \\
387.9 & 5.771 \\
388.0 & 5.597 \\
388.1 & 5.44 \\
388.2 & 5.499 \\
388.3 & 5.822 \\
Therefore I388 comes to 6.362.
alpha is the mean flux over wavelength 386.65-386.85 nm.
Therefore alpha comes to 8.21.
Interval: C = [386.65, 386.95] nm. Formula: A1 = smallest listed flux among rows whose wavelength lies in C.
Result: 8.027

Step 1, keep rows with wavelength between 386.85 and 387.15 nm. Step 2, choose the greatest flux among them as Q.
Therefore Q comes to 8.805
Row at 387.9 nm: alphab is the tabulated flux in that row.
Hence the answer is 5.771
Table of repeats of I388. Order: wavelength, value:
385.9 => 7.021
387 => 8.805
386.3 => 7.203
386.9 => 8.67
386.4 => 7.554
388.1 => 5.44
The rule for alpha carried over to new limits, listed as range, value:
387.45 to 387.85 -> 6.58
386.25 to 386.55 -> 7.5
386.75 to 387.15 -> 8.66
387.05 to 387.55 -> 7.96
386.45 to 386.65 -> 7.78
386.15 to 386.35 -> 7.05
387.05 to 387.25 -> 8.63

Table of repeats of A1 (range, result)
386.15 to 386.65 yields 6.892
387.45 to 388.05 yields 5.597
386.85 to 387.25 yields 8.472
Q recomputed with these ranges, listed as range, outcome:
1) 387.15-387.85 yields 8.472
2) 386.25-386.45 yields 7.554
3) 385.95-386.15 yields 6.817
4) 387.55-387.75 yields 6.789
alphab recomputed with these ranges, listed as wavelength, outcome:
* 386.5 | 7.737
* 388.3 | 5.822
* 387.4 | 7.499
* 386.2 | 6.892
